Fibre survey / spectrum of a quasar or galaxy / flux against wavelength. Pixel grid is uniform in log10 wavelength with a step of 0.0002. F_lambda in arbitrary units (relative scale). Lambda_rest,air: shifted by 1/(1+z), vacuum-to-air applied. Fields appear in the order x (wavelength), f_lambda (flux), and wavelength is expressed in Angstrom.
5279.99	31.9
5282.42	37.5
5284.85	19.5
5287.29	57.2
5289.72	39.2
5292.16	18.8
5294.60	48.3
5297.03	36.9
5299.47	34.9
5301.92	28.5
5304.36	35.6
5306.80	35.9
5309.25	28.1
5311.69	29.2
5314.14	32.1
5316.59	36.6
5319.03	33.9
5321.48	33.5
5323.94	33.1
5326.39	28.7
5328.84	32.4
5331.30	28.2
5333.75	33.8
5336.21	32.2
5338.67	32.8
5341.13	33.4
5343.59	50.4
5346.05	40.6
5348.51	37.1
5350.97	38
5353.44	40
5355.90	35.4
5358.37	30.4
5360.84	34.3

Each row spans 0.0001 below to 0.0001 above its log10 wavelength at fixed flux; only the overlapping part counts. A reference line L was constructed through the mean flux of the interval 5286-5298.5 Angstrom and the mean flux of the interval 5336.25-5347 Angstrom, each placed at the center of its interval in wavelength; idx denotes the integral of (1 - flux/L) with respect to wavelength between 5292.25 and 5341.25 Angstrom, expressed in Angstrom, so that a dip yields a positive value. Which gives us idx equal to 7.7 Angstrom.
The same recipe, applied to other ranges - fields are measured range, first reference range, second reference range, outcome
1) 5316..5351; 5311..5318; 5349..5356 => 0.7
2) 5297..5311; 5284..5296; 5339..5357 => 1.8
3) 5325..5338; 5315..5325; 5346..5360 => 1.4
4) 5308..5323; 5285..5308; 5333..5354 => 1.9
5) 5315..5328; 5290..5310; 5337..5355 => 1.1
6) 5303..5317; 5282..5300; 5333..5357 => 1.6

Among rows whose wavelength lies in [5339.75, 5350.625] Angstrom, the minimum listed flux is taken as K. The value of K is 33.4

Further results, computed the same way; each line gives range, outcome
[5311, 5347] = 28.2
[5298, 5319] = 28.1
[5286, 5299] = 18.8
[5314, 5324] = 32.1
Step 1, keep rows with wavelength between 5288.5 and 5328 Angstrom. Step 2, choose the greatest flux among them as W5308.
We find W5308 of 48.3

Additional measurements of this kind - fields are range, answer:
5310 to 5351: 50.4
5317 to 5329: 33.9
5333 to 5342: 33.8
